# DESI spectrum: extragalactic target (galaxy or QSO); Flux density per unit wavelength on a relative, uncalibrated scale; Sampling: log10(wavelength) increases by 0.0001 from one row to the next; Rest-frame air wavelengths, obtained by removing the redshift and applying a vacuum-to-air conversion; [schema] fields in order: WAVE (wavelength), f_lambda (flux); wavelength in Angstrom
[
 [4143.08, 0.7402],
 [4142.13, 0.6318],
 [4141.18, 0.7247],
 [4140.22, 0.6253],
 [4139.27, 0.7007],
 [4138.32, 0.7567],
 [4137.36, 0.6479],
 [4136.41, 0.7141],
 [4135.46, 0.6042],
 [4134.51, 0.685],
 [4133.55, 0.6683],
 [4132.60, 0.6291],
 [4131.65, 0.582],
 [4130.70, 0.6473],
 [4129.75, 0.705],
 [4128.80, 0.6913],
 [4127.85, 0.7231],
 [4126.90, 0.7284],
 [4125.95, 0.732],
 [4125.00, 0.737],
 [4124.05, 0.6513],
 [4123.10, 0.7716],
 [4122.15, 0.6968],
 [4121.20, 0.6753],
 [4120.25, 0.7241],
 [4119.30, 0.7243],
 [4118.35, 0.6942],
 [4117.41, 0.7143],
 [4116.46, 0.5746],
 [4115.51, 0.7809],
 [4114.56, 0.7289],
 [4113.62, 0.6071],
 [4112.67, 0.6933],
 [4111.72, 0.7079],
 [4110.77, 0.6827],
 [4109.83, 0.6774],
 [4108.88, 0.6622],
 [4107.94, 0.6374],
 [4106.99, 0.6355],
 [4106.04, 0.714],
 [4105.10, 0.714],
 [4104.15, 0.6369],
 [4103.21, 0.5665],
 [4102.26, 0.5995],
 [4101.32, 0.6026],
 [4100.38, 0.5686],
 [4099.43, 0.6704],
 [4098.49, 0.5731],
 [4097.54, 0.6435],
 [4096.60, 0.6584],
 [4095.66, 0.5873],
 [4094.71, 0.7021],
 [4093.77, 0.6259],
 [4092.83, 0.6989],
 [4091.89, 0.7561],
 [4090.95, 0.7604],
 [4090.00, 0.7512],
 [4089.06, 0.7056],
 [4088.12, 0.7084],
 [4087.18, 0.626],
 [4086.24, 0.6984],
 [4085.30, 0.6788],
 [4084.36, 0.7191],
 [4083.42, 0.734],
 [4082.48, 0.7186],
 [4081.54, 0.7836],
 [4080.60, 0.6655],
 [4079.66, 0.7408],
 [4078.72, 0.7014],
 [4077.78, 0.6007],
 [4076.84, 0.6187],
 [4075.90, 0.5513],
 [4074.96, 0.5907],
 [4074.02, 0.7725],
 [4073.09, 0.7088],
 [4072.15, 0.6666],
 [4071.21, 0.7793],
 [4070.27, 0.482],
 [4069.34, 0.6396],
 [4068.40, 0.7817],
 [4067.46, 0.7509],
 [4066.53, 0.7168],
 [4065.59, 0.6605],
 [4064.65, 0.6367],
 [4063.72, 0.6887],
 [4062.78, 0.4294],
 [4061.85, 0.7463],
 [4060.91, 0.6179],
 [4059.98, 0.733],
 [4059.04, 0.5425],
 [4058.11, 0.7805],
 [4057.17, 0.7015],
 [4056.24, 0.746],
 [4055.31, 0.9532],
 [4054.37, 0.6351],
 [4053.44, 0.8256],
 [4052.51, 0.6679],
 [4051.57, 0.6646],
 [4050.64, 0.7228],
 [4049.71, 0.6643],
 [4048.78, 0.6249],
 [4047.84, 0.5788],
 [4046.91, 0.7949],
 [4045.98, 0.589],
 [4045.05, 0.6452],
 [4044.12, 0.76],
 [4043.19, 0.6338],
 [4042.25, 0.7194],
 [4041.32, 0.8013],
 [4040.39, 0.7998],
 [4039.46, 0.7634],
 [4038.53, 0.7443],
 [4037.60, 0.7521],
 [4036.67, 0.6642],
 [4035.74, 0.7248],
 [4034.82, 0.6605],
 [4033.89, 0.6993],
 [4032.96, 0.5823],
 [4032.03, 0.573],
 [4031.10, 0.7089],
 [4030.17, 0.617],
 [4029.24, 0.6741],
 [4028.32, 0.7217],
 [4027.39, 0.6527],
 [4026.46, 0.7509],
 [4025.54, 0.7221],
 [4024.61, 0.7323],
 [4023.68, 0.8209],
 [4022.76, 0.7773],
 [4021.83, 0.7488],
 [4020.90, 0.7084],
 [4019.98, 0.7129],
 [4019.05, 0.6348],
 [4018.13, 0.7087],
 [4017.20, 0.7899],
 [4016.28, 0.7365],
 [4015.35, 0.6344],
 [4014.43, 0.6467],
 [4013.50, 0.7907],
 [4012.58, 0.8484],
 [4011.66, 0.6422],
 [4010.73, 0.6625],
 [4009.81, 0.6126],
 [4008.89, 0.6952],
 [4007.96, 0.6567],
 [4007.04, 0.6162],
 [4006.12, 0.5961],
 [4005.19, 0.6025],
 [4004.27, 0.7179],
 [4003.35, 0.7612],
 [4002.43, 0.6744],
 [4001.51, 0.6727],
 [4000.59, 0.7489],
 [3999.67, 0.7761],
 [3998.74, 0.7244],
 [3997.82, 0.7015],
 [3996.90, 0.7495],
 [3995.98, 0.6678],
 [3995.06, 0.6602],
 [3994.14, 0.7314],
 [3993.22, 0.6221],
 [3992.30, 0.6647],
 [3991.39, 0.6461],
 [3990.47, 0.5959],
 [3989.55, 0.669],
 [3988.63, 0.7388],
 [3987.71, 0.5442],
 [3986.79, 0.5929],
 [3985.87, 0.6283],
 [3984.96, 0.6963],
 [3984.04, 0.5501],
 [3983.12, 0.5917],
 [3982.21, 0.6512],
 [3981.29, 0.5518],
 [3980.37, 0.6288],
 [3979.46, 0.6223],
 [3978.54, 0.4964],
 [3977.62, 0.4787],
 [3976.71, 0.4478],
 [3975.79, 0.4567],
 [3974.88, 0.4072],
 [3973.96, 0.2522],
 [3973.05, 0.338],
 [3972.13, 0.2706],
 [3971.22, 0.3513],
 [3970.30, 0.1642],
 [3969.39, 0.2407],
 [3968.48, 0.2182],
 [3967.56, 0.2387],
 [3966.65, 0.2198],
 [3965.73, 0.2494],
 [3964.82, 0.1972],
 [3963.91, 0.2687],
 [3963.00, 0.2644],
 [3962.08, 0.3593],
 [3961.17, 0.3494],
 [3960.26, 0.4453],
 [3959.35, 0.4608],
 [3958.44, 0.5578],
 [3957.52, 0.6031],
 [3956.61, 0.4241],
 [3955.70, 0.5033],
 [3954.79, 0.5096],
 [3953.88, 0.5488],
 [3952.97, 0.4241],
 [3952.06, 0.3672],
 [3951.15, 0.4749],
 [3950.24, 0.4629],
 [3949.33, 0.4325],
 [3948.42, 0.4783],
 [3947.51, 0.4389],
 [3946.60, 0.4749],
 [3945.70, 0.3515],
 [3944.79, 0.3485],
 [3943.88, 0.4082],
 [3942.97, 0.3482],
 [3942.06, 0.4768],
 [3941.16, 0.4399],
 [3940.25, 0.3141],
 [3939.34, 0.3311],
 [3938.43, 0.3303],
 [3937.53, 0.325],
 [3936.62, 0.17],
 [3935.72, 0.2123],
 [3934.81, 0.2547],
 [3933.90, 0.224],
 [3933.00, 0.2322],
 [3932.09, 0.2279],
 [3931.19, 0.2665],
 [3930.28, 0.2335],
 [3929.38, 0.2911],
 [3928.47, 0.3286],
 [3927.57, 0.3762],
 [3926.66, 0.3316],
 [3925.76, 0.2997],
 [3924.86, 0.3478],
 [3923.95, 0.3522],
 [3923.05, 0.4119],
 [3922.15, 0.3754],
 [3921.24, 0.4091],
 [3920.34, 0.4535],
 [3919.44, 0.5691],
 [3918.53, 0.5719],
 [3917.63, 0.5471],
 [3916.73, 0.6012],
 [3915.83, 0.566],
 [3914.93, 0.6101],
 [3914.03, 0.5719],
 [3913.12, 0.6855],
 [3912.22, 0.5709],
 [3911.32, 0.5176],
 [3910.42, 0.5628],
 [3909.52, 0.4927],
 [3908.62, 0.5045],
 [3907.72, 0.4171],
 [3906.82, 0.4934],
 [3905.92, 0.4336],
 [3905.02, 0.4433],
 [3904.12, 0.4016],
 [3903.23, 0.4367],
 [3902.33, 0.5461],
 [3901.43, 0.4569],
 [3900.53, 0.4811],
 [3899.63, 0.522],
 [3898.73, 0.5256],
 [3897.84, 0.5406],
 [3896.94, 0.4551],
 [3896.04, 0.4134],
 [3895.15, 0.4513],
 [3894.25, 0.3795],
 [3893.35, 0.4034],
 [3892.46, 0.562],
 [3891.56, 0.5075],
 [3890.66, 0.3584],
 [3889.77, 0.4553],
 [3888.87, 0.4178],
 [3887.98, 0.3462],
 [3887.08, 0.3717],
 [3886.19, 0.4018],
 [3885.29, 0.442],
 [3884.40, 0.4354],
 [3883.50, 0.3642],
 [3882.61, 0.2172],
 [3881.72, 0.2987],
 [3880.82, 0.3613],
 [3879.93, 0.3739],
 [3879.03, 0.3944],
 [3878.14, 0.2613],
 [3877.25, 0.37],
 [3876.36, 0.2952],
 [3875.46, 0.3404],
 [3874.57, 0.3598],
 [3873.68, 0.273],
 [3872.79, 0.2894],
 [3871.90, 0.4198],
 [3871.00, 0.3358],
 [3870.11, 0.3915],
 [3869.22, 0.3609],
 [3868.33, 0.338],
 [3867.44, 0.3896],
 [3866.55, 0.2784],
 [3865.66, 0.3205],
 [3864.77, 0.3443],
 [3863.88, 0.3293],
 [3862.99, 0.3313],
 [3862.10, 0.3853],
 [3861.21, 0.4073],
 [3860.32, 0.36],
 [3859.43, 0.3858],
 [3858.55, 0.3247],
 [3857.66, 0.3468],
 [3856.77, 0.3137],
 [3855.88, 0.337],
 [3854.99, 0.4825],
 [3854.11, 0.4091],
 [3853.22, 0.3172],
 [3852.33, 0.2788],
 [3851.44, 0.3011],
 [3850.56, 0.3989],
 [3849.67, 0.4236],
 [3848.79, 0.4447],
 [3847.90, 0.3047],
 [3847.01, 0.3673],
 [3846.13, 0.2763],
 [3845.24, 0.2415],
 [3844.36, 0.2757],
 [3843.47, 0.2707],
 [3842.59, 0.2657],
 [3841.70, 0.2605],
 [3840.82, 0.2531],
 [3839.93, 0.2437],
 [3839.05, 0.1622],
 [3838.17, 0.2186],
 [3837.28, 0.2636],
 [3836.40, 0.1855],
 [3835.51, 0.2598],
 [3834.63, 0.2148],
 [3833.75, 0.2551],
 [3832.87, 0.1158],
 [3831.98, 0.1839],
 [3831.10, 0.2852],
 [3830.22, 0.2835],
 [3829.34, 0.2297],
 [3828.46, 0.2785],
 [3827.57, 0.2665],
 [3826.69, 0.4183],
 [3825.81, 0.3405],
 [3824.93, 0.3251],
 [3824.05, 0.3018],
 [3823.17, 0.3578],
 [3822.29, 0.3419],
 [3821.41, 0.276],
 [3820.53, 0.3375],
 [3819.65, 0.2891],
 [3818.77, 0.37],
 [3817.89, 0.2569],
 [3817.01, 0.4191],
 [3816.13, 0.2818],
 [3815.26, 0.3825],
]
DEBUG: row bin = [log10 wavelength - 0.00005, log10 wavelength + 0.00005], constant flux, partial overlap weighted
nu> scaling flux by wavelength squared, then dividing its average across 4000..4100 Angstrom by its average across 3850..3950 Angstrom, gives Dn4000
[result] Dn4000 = 1.88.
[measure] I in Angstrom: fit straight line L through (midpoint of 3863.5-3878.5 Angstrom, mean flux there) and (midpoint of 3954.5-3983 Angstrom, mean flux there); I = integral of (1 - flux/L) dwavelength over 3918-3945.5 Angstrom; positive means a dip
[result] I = 2.21 Angstrom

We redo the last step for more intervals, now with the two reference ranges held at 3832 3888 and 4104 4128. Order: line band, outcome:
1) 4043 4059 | -2.7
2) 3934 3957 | 2.9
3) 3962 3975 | 5.9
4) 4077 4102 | -0.9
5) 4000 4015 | -4.2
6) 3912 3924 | -3.6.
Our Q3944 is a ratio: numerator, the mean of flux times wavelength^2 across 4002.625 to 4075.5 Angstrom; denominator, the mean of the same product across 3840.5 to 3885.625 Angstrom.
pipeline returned 2.2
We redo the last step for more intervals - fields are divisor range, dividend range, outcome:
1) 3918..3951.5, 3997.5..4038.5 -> 2.01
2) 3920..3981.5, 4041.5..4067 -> 1.96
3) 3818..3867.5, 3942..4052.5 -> 2.06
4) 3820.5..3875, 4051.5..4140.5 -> 2.47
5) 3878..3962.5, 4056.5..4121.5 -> 1.74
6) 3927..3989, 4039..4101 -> 1.81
